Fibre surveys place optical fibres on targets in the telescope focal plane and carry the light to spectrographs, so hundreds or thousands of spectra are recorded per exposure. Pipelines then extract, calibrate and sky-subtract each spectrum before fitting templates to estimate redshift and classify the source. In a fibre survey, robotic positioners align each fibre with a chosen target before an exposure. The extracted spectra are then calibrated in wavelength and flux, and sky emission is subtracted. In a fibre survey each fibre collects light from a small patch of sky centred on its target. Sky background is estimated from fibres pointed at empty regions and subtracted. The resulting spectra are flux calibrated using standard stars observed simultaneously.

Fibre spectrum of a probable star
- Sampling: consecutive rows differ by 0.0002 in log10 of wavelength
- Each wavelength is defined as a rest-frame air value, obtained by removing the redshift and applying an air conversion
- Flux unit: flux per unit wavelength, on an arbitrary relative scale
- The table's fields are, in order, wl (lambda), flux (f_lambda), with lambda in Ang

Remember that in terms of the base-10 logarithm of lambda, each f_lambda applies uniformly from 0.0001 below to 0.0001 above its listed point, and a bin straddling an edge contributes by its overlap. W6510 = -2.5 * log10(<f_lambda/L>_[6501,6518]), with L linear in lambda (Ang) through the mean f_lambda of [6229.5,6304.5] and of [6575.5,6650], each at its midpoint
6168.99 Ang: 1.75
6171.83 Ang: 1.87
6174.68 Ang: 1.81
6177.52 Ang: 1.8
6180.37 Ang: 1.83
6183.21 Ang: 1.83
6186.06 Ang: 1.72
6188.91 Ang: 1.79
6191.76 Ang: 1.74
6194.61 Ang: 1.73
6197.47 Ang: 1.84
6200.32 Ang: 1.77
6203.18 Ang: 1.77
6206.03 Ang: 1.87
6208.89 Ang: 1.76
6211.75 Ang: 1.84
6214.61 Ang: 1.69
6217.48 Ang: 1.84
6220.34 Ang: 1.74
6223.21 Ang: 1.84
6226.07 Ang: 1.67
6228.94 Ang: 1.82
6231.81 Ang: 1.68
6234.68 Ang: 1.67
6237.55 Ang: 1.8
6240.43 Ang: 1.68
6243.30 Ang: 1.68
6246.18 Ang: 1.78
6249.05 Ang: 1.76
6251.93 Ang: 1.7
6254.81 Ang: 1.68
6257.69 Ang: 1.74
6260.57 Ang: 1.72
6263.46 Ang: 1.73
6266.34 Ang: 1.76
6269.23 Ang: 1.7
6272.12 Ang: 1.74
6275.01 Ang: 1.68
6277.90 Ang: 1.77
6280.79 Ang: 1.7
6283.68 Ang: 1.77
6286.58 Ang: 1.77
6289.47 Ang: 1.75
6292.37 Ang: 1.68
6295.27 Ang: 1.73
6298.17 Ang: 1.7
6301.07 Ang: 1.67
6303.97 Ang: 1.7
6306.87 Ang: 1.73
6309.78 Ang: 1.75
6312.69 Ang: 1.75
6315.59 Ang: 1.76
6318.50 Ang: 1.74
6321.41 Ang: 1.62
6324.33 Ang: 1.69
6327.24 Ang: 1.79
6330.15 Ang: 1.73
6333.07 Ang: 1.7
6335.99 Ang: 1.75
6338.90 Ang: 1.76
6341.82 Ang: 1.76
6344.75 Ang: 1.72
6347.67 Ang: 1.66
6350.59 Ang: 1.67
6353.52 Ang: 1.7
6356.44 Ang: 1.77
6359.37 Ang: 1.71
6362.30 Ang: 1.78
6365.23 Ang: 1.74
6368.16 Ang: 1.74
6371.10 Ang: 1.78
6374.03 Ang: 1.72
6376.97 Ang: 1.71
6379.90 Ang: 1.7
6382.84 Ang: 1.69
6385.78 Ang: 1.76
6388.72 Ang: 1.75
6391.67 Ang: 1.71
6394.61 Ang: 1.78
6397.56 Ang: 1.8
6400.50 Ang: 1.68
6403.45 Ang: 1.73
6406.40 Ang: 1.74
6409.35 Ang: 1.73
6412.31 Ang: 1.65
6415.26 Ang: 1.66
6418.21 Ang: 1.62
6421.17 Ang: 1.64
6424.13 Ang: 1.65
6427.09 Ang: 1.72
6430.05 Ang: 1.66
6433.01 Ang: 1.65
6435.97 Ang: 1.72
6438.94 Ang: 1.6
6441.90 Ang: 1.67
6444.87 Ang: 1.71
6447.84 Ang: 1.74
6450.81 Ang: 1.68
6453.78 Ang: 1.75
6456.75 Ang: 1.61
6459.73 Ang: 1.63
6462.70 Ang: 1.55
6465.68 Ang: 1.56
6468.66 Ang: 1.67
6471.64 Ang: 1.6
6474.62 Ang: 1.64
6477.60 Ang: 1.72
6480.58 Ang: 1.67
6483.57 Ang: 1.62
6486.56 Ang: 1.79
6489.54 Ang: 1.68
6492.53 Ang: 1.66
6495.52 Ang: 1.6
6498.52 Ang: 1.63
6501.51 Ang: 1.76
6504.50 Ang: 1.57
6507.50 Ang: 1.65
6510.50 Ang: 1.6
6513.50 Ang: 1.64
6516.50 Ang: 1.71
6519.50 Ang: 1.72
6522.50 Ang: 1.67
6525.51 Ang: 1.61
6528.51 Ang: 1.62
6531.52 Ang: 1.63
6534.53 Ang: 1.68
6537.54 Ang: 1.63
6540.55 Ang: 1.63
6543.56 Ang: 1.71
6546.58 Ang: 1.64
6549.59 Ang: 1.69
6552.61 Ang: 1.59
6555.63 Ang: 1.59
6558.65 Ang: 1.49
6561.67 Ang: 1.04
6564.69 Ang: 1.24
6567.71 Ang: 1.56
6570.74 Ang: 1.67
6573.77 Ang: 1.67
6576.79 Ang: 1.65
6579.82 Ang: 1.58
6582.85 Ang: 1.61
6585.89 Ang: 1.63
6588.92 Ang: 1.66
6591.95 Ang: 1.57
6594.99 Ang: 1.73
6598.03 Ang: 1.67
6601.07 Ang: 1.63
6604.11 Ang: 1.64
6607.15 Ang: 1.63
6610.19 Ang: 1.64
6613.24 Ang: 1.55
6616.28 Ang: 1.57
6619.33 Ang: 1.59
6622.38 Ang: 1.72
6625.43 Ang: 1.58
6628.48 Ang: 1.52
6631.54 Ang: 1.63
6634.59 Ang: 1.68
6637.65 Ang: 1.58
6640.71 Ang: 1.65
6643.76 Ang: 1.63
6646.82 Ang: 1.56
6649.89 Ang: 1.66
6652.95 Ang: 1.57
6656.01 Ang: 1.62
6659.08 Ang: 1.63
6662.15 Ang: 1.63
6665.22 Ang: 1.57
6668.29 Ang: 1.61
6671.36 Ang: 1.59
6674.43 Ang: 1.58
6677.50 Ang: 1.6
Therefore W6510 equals 0.002 mag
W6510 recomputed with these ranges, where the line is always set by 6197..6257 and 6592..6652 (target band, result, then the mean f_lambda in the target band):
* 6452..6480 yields 0.02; 1.64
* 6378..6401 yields -0.02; 1.74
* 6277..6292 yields -0.01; 1.75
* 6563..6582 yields 0.05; 1.56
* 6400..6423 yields 0.01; 1.68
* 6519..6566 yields 0.05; 1.57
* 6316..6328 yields 0.01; 1.71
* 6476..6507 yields 0.00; 1.67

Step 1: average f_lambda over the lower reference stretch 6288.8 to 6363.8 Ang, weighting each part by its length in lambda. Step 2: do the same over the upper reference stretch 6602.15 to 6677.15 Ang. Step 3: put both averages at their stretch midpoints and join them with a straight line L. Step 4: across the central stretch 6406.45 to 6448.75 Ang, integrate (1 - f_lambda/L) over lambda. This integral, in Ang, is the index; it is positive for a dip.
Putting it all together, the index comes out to 0.3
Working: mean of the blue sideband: 1.72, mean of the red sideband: 1.61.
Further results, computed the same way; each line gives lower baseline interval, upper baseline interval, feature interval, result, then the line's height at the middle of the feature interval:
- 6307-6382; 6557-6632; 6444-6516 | -0.39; 1.65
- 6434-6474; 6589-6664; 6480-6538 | -0.52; 1.64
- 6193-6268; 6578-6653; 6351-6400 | -1.01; 1.7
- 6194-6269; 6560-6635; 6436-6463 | -0.25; 1.65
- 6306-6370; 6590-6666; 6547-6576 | 2.30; 1.64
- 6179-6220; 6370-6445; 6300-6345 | 0.22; 1.74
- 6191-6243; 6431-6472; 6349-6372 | -0.52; 1.7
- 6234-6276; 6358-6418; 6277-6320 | -0.18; 1.72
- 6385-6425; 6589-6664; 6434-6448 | 0.09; 1.69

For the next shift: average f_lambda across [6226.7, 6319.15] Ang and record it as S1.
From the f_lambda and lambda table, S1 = 1.73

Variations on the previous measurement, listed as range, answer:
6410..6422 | 1.65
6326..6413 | 1.73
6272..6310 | 1.72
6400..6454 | 1.68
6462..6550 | 1.65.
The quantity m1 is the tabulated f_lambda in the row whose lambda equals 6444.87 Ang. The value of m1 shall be 1.71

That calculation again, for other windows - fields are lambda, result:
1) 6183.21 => 1.83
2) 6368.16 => 1.74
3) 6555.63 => 1.59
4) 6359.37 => 1.71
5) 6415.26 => 1.66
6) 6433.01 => 1.65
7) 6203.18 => 1.77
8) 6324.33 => 1.69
